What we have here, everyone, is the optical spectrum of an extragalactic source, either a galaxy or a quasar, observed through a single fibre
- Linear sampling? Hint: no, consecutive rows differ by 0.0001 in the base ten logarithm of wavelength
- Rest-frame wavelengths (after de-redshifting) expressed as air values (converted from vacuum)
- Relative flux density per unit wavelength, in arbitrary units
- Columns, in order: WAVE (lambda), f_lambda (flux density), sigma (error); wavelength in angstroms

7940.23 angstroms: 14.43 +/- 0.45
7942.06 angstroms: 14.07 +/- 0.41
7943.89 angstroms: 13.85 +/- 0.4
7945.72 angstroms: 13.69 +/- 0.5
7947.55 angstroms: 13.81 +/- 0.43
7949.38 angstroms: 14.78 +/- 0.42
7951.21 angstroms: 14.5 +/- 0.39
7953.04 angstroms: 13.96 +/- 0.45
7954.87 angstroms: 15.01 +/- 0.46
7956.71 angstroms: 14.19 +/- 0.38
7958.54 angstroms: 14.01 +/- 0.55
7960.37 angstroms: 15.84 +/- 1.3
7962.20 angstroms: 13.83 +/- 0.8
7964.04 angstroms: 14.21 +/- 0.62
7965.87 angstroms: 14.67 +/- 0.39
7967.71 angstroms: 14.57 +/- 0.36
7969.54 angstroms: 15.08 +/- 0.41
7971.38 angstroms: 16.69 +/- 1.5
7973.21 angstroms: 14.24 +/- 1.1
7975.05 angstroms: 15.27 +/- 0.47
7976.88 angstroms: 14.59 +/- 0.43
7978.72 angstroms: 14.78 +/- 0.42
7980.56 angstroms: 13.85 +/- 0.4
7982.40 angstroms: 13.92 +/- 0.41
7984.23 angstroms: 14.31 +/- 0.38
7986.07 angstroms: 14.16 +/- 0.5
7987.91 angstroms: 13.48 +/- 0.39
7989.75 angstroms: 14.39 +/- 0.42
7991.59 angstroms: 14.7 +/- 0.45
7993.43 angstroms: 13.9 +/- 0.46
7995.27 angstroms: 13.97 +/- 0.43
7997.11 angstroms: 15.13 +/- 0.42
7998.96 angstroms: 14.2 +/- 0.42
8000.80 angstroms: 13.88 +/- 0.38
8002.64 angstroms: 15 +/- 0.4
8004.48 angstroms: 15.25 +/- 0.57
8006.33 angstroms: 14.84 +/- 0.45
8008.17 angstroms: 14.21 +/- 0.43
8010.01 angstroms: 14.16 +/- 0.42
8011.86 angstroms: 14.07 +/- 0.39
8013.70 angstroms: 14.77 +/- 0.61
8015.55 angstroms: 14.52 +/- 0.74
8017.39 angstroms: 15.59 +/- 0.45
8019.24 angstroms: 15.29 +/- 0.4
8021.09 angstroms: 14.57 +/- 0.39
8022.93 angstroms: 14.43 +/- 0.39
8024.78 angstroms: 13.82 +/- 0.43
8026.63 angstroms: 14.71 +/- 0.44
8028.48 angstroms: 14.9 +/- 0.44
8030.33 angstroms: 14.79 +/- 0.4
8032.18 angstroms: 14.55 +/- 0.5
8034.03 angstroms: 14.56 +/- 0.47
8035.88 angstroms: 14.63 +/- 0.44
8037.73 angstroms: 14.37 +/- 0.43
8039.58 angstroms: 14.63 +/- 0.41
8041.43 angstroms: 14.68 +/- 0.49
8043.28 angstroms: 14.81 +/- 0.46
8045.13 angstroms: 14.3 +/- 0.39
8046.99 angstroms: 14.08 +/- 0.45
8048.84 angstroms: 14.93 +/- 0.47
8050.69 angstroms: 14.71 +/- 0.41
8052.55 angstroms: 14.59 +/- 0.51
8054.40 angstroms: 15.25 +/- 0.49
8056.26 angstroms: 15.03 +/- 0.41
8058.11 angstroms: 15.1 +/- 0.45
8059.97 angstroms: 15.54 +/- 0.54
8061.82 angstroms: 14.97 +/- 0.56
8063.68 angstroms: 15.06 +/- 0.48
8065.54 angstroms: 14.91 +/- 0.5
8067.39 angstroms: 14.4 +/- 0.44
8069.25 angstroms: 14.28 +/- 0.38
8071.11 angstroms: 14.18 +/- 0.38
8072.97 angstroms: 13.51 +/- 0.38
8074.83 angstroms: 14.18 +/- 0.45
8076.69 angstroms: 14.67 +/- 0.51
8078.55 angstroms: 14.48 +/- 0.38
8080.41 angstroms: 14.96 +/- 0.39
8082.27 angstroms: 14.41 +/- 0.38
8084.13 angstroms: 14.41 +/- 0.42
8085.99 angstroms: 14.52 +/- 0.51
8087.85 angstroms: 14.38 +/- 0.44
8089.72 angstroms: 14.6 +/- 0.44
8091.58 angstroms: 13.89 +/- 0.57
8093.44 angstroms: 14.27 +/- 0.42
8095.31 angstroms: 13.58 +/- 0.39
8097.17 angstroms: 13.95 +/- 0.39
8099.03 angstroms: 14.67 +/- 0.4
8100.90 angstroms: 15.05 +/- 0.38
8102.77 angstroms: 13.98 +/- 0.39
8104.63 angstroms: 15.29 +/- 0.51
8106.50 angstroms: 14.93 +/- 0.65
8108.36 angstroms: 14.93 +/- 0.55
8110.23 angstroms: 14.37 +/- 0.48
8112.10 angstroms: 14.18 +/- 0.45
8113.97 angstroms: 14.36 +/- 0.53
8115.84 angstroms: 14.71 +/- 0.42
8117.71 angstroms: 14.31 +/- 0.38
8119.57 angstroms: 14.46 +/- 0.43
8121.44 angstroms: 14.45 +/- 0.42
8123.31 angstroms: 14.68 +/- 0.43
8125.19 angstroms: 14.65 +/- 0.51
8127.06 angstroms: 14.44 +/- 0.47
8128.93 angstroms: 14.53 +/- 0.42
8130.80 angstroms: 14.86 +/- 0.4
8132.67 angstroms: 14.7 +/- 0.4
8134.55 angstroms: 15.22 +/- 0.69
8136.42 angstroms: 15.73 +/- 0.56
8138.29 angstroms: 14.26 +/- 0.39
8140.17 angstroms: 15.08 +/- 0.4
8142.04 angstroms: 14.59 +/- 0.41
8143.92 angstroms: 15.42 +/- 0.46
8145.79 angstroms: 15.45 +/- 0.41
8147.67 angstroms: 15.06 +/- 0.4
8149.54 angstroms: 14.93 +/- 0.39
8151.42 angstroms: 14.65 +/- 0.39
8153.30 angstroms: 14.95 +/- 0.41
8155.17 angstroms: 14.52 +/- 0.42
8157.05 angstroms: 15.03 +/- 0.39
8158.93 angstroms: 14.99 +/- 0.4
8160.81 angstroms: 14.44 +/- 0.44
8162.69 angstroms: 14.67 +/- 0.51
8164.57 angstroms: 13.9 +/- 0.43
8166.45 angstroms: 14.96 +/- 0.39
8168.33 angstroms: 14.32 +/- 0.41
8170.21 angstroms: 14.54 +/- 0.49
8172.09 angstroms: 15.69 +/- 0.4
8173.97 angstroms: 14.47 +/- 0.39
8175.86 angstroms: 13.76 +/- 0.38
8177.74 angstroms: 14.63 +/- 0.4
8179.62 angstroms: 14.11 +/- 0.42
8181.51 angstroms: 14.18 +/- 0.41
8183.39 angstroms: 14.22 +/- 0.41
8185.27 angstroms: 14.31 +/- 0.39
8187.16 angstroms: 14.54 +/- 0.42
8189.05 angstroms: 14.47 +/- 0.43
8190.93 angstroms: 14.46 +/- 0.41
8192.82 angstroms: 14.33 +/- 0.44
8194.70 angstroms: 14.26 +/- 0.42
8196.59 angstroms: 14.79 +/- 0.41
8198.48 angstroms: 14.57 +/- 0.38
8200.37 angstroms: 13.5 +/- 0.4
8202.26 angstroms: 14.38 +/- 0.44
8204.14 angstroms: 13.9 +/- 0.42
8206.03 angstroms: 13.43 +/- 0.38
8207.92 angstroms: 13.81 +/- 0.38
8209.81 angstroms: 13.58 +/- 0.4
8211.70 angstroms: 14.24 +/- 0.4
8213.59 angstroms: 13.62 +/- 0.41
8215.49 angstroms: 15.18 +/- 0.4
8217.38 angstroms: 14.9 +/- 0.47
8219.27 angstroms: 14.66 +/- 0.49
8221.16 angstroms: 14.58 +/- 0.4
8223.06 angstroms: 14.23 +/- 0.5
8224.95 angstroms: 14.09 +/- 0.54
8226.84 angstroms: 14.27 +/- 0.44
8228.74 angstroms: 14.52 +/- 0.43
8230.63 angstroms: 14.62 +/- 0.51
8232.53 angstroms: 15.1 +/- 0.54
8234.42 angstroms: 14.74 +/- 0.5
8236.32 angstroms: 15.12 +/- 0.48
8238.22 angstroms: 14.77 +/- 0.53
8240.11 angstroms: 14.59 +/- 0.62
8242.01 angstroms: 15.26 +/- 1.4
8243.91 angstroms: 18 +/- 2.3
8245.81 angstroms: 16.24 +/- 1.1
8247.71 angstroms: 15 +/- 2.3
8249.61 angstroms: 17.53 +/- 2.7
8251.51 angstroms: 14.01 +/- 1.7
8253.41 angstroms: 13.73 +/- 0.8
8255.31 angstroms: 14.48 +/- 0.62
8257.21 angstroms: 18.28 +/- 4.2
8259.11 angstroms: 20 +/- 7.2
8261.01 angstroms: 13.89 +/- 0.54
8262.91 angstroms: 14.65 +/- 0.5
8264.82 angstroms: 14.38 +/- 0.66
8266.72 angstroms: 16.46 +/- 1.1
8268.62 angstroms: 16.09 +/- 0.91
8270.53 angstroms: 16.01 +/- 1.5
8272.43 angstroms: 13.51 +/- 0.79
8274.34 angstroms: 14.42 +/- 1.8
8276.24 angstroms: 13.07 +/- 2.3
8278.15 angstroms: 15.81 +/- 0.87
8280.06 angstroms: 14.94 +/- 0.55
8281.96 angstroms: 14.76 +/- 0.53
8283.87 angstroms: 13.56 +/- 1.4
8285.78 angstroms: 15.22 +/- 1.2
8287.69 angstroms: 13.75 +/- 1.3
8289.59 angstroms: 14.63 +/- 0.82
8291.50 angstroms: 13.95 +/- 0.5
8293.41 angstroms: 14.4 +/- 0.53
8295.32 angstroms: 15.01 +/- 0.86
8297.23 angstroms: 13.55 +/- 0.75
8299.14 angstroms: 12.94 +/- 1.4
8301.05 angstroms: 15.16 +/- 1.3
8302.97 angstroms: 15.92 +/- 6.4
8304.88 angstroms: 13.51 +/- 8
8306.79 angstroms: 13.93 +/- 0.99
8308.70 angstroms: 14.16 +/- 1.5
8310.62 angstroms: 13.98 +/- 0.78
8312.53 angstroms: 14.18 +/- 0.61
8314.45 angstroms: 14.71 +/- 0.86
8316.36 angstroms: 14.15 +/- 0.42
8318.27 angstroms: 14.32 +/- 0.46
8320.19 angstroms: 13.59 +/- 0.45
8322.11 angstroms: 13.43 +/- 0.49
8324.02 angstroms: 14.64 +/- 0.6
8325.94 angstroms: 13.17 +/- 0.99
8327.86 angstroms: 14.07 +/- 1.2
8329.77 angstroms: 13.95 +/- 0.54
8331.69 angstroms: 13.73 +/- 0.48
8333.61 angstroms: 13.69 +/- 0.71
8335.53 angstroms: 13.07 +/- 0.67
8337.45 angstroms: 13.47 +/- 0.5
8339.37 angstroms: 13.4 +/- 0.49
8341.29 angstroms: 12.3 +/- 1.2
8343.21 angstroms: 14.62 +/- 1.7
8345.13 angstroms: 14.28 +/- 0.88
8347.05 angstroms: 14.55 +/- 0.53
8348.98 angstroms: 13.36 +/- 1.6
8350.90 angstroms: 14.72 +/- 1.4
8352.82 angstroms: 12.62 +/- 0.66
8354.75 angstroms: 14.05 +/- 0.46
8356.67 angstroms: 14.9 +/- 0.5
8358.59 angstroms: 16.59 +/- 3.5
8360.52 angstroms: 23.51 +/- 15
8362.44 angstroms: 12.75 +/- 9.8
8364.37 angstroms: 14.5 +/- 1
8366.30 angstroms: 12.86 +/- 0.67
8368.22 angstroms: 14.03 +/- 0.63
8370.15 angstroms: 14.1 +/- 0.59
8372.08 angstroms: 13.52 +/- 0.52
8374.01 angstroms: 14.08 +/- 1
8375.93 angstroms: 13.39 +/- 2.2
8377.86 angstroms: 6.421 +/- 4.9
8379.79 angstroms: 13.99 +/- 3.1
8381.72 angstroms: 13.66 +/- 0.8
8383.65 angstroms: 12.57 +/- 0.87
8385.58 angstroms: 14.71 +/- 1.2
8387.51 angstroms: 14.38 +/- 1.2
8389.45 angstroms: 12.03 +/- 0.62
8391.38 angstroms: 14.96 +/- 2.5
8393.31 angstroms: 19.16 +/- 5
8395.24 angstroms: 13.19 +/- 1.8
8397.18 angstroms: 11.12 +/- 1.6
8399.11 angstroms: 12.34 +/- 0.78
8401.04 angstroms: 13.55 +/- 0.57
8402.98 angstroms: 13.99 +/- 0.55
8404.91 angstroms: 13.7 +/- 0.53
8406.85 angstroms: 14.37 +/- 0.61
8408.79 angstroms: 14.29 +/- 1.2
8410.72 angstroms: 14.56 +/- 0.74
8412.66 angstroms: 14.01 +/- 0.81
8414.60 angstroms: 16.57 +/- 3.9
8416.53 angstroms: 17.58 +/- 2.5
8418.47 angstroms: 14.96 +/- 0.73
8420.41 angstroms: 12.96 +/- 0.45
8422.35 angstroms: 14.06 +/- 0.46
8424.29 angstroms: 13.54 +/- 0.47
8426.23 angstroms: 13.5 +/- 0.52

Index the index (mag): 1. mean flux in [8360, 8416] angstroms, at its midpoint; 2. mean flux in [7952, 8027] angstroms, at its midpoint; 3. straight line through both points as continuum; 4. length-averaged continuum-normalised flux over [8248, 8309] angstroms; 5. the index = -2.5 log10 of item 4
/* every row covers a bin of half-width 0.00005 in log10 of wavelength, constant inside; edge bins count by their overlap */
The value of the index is -0.056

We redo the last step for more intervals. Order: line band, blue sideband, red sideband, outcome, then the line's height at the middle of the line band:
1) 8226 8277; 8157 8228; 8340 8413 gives -0.08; 14.2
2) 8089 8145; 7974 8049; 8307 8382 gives -0.02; 14.3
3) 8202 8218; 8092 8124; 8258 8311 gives 0.04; 14.6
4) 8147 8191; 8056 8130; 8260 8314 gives 0.00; 14.5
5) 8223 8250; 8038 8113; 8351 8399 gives -0.07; 14.3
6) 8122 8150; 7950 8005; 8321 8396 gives -0.04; 14.3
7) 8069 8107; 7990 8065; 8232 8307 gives 0.03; 14.8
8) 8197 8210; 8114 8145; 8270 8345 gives 0.04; 14.5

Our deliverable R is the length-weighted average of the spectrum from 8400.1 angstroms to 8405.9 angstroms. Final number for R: 13.7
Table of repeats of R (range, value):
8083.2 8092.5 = 14.4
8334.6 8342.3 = 13.1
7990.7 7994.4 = 14.3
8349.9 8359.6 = 14.6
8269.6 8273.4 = 14.7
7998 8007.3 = 14.6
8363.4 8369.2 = 13.8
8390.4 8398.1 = 14.6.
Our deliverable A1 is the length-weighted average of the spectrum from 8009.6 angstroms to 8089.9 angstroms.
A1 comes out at 14.6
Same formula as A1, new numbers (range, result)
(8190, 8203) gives 14.3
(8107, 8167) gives 14.7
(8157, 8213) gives 14.3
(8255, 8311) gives 14.8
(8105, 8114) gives 14.6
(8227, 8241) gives 14.8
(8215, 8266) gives 15.2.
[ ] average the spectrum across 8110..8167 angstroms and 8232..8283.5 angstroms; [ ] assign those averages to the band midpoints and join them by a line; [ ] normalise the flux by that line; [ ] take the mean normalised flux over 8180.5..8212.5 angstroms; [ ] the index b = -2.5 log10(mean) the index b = 0.064 mag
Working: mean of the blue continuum 14.7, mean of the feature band 14.2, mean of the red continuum 15.3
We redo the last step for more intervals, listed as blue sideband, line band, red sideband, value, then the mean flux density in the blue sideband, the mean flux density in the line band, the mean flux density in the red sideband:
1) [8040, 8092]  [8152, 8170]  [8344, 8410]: -0.02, 14.6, 14.6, 14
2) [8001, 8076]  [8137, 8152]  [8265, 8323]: -0.03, 14.6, 15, 14.4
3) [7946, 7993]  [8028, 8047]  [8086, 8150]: 0.00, 14.5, 14.6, 14.6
